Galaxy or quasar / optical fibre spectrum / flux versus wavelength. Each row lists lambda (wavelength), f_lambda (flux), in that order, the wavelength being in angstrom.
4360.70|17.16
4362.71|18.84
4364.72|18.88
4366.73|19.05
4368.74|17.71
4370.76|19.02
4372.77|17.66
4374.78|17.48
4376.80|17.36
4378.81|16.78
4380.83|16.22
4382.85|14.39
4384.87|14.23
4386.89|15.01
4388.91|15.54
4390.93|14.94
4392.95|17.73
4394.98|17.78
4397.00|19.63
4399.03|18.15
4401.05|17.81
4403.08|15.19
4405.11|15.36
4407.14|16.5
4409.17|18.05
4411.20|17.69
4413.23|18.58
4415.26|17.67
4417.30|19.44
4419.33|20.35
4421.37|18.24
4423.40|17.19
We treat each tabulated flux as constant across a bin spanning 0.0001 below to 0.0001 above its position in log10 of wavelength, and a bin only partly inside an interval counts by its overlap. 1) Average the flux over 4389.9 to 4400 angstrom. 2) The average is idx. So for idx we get 17.6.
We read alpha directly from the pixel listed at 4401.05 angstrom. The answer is 17.81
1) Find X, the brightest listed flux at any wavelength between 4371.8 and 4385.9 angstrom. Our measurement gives 17.66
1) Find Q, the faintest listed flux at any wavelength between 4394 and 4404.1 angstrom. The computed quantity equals 15.19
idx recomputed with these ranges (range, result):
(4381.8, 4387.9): 14.5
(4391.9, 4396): 17.7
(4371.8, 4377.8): 17.5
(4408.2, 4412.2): 17.9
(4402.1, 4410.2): 16.3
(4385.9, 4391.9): 15.2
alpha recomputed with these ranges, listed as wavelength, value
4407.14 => 16.5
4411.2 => 17.69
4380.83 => 16.22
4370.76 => 19.02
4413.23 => 18.58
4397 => 19.63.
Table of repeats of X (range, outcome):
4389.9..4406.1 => 19.63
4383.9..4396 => 17.78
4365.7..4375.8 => 19.05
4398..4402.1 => 18.15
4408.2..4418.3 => 19.44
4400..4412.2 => 18.05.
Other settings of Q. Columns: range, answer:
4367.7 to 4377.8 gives 17.36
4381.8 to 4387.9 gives 14.23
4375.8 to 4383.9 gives 14.39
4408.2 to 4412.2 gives 17.69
